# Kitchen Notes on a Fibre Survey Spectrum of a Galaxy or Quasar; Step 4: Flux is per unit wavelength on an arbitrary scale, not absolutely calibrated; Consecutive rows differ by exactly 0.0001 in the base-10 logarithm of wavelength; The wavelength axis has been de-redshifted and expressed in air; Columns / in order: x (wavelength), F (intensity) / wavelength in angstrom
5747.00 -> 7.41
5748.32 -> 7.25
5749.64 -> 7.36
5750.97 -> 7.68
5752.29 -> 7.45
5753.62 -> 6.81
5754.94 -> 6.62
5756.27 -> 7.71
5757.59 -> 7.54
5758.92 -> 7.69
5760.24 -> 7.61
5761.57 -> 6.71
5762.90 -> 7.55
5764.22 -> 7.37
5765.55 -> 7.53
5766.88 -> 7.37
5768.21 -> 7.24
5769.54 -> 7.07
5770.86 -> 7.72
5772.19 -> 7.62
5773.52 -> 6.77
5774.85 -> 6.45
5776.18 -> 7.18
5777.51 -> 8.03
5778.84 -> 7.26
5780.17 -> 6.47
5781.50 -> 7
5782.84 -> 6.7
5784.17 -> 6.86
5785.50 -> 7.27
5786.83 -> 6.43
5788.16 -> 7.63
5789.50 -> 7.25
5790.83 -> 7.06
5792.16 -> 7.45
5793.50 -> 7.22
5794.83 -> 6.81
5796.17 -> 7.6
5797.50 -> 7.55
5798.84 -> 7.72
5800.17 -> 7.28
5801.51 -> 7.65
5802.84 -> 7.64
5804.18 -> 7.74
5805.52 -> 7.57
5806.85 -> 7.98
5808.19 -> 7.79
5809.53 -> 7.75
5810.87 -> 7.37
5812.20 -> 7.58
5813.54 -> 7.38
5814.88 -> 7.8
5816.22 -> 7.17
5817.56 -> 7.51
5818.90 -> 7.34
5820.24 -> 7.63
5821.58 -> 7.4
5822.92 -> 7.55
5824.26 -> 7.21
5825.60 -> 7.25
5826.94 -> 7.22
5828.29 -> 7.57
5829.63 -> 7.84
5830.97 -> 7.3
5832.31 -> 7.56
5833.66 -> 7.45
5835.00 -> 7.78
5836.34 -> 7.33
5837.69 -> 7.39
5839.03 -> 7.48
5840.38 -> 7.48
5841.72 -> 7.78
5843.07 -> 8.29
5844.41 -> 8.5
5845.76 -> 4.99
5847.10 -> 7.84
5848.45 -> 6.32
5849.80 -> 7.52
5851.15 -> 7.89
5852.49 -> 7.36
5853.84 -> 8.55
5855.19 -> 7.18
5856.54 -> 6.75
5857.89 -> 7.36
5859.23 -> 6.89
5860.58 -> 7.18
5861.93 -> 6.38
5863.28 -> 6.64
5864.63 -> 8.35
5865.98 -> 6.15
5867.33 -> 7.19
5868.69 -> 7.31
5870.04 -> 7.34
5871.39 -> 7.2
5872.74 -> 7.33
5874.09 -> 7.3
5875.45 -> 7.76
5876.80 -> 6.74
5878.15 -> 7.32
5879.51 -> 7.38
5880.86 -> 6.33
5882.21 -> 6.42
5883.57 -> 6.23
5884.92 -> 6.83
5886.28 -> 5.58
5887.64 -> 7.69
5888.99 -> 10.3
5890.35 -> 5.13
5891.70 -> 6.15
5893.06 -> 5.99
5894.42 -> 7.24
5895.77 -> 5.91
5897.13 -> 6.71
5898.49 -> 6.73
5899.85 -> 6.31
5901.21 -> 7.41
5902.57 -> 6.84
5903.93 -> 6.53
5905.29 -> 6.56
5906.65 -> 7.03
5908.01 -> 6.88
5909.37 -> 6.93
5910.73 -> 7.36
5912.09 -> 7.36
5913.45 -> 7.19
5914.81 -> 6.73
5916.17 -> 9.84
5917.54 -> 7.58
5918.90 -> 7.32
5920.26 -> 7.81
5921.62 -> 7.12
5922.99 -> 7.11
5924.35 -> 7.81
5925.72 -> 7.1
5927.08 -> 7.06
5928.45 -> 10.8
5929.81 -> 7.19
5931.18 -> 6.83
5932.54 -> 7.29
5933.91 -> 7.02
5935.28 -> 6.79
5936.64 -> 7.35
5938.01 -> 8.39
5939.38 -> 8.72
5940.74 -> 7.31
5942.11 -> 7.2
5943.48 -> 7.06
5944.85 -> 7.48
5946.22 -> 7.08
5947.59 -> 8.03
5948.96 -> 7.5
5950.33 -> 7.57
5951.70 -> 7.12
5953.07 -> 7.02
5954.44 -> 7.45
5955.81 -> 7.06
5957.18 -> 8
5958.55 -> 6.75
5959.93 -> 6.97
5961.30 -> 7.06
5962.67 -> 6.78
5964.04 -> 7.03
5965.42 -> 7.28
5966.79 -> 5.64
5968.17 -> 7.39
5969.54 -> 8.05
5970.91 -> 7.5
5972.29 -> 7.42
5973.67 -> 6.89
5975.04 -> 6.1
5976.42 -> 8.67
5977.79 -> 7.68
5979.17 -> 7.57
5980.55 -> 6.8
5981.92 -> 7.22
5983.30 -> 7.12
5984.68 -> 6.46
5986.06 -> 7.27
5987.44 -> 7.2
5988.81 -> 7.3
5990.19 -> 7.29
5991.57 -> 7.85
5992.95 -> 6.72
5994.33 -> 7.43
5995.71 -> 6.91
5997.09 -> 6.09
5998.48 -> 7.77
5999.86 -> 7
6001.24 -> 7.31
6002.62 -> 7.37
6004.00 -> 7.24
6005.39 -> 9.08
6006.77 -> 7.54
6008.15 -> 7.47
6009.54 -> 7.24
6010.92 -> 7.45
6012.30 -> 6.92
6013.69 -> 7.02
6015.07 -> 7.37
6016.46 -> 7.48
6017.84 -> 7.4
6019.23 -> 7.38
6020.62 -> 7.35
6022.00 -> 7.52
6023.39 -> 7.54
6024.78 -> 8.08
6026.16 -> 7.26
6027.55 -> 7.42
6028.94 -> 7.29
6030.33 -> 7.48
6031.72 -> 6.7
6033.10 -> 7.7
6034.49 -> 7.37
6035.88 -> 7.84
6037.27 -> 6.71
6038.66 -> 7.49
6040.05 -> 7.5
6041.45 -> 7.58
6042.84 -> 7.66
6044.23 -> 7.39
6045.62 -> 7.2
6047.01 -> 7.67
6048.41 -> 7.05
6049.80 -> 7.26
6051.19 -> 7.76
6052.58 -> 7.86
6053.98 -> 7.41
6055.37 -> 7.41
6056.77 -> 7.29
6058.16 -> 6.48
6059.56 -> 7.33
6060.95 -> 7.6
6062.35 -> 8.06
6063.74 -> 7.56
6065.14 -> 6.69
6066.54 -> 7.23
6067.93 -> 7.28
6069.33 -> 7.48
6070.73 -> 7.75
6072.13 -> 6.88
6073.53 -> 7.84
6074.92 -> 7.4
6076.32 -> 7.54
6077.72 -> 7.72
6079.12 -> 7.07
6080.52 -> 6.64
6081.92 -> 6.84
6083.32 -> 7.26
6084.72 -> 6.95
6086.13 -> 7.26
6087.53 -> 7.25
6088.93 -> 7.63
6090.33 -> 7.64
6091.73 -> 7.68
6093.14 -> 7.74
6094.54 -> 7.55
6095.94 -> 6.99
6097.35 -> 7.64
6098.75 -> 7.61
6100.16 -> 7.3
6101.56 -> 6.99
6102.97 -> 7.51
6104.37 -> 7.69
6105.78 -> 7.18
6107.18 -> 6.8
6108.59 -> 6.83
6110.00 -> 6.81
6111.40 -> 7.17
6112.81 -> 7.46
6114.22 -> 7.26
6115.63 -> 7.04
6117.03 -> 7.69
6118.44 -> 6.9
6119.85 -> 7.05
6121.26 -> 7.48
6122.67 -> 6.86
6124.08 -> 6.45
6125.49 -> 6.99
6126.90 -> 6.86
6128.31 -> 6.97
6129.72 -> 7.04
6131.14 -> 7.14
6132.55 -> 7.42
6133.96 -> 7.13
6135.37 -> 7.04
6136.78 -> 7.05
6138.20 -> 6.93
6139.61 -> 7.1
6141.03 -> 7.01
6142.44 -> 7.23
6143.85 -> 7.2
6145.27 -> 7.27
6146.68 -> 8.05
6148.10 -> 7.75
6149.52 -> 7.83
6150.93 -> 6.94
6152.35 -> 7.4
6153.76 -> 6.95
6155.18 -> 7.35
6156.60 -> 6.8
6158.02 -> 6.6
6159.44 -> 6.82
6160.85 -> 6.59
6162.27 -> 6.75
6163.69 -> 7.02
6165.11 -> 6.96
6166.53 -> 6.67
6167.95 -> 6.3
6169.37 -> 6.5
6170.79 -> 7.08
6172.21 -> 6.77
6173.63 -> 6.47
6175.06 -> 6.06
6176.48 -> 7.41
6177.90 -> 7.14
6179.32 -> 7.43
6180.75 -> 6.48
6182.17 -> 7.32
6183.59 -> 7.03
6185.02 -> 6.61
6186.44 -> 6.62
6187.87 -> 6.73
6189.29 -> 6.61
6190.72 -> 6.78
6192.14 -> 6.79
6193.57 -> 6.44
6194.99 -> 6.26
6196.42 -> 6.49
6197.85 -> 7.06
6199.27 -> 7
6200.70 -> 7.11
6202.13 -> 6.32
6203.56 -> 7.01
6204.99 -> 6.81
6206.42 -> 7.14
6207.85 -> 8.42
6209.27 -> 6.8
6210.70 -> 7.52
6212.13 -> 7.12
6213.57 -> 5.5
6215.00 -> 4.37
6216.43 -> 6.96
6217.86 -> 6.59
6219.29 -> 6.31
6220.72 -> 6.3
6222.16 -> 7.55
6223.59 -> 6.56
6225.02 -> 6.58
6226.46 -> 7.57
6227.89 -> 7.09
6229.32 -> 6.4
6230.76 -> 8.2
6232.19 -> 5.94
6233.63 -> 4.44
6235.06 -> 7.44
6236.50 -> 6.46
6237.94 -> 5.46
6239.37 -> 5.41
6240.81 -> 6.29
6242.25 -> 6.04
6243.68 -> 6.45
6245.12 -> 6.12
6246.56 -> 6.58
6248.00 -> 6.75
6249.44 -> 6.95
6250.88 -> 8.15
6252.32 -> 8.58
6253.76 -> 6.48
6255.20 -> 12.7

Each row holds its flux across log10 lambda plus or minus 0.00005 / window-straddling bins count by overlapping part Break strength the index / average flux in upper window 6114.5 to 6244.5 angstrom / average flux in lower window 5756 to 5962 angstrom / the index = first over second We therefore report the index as 0.94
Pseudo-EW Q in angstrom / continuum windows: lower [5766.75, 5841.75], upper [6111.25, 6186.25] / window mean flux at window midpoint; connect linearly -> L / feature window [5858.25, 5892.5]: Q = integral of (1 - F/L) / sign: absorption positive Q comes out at 1.4 angstrom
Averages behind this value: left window 7.37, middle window 7.01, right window 7.03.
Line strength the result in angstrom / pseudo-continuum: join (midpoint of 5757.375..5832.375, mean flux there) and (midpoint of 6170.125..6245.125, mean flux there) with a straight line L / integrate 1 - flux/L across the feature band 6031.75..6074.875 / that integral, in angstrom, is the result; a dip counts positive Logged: -3.0 angstrom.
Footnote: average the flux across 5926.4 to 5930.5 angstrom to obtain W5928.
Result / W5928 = 8.34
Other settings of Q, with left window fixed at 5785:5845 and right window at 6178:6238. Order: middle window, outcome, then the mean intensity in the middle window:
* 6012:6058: -2.17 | 7.4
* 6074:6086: -0.37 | 7.19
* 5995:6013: -0.53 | 7.34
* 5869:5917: 2.31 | 6.99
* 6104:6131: -0.67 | 7.07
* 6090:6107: -1.22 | 7.44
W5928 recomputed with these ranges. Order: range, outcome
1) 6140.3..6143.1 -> 7.11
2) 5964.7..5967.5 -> 6.45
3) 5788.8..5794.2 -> 7.24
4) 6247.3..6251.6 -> 7.28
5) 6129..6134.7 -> 7.18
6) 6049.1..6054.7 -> 7.58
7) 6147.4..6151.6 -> 7.51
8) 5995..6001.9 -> 7.01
